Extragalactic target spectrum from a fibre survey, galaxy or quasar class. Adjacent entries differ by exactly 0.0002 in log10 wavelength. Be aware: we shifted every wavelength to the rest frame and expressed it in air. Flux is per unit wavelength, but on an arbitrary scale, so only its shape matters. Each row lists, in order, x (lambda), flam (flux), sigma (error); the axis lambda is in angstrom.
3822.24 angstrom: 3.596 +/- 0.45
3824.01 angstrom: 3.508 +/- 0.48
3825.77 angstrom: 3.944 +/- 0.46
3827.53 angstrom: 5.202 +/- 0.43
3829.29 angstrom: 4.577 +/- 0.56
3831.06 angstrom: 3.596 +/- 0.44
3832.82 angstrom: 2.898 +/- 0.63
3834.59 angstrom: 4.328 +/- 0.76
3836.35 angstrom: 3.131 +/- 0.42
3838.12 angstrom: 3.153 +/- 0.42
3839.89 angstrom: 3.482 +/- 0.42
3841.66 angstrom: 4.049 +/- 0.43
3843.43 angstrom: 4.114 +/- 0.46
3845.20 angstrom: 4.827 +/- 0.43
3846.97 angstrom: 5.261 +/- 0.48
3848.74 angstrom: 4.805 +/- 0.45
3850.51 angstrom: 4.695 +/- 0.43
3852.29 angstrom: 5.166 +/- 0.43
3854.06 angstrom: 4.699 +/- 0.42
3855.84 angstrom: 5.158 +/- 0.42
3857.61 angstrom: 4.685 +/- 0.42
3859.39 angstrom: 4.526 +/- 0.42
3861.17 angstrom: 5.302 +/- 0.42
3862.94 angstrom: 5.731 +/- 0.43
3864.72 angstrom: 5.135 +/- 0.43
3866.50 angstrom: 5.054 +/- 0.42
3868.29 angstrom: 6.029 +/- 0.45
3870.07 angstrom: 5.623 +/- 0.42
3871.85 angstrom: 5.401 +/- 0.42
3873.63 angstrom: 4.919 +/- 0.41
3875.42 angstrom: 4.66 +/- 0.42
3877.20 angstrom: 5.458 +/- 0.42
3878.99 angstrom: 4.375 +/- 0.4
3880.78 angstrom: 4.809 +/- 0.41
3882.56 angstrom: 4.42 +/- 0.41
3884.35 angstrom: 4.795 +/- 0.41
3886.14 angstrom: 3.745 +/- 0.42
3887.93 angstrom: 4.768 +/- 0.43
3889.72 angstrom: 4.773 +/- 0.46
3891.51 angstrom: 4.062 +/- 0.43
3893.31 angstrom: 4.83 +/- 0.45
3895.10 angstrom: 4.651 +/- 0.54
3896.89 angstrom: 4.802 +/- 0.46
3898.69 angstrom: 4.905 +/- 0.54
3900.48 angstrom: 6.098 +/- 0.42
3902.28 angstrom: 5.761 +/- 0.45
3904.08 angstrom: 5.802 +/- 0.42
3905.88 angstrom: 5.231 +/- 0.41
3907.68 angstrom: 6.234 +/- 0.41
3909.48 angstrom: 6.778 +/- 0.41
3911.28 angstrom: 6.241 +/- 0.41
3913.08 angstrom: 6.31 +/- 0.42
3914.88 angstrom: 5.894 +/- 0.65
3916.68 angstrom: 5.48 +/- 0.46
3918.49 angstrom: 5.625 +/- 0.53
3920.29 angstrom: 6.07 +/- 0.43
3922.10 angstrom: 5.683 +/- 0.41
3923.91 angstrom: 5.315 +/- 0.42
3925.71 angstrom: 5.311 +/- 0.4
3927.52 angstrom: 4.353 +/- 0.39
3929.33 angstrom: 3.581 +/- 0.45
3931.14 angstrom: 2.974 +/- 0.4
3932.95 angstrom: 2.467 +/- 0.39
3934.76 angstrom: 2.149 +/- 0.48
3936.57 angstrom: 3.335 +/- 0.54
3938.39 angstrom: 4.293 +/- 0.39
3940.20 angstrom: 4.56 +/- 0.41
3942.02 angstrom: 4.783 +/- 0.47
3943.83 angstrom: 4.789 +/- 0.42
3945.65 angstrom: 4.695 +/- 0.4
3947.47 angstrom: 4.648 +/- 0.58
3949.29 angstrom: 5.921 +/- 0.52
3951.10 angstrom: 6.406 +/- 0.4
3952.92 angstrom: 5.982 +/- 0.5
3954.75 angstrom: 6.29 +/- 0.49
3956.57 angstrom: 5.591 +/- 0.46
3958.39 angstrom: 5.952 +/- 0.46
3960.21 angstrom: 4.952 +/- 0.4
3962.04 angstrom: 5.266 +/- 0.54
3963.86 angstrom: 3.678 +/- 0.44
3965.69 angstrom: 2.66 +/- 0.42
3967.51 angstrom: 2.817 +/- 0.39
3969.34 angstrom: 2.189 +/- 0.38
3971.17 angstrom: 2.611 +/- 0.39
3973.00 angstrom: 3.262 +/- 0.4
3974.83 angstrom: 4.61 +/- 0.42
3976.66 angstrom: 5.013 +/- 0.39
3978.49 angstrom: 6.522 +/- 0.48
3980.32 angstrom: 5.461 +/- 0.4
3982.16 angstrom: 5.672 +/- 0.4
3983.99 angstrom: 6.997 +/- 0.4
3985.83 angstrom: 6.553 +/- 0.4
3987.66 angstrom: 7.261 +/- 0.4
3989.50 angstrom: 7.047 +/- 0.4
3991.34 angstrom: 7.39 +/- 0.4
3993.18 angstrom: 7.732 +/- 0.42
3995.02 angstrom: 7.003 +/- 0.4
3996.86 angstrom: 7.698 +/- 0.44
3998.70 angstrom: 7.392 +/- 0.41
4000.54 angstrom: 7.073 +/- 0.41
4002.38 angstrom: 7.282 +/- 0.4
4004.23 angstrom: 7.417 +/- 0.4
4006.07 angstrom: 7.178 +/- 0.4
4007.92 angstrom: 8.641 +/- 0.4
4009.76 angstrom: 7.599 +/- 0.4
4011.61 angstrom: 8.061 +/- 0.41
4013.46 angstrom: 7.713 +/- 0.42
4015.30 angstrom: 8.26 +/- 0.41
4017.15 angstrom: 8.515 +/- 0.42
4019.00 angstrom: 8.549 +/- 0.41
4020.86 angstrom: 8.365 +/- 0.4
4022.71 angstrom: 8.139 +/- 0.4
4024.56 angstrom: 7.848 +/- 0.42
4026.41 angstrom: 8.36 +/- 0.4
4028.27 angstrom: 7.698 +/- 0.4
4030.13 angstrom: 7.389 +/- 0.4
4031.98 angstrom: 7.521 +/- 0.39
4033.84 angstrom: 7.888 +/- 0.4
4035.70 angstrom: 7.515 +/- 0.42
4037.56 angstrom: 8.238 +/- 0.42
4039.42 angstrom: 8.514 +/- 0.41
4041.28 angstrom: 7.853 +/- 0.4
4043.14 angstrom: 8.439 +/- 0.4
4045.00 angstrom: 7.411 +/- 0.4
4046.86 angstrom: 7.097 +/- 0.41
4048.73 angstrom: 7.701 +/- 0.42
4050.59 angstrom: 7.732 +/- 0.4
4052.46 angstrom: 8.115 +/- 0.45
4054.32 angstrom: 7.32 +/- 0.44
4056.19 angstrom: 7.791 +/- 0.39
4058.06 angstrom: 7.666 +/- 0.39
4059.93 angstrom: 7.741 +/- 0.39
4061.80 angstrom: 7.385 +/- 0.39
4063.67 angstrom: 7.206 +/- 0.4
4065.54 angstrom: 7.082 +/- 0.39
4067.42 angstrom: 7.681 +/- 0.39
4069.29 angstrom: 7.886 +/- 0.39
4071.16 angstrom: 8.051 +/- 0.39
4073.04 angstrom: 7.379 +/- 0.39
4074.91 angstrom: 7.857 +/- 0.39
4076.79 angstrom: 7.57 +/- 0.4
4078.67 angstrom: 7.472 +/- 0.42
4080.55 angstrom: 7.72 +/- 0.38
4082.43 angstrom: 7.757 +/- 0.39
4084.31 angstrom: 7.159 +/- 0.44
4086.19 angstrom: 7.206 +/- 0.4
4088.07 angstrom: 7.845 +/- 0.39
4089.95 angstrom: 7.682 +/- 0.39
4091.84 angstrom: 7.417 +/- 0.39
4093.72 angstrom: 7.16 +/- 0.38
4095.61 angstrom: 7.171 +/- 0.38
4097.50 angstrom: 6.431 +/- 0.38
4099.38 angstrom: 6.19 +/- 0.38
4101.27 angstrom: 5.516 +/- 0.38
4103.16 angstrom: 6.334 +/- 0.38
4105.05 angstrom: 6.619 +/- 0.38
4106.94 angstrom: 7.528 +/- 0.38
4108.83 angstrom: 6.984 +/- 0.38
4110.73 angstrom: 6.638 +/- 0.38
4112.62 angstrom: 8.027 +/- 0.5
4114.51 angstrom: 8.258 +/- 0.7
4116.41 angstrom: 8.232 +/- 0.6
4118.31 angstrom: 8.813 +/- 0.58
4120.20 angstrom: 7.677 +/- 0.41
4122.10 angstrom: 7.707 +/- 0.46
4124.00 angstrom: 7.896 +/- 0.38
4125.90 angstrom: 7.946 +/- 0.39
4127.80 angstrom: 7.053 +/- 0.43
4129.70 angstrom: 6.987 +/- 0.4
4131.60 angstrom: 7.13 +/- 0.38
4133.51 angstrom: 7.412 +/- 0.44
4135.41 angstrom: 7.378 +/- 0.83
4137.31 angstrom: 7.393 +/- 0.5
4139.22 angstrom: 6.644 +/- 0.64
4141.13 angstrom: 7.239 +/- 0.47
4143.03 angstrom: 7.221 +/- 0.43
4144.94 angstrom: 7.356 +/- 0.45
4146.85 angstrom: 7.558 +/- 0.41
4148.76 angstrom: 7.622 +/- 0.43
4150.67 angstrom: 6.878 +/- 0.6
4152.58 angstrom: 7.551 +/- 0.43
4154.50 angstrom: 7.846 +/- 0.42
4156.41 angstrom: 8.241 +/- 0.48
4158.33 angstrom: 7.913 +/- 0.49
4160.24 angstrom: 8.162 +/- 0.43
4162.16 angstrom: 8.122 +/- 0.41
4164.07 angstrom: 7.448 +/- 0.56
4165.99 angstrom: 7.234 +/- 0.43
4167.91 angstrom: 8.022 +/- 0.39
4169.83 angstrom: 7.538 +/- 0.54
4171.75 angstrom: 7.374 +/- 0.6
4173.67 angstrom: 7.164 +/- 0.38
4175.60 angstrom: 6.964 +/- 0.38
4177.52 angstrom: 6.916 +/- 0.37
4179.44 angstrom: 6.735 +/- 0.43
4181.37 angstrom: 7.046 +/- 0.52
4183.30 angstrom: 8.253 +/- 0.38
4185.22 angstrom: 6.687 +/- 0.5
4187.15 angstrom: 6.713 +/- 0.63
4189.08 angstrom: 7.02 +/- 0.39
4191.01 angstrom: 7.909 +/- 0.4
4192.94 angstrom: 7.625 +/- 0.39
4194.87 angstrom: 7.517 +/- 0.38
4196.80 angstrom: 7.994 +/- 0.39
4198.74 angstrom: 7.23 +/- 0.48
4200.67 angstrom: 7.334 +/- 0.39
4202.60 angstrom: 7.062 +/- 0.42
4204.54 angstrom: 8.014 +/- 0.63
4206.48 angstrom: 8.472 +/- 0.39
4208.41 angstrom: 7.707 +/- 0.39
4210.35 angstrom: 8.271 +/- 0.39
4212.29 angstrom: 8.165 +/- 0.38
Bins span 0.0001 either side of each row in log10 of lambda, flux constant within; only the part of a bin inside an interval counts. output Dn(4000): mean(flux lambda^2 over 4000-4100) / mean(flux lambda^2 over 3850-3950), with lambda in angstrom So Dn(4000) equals 1.67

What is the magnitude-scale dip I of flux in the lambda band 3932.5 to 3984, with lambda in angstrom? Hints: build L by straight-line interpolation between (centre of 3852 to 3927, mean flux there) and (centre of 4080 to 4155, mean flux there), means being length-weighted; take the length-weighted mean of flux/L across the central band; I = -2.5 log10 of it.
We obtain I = 0.27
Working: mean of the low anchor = 5.24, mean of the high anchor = 7.32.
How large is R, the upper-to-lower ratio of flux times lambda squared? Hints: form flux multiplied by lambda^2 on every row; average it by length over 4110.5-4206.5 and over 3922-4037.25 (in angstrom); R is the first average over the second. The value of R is 1.36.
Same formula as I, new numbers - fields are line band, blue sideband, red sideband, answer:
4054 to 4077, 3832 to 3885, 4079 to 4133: -0.10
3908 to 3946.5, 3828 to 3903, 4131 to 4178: 0.10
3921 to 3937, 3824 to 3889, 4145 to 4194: 0.31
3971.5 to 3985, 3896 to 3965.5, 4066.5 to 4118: 0.10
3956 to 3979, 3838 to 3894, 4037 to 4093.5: 0.44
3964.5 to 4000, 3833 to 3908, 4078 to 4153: 0.08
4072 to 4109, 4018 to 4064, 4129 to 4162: 0.07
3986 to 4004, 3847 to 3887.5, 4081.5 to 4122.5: -0.17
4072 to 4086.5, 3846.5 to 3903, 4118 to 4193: -0.12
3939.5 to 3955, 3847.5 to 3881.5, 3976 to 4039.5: 0.21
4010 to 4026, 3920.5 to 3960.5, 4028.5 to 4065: -0.18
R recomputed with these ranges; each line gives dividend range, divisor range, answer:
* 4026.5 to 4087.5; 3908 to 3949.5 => 1.69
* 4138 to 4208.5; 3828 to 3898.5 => 1.88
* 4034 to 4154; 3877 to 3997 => 1.58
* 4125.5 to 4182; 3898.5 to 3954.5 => 1.62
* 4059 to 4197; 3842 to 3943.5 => 1.69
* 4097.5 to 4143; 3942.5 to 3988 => 1.57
